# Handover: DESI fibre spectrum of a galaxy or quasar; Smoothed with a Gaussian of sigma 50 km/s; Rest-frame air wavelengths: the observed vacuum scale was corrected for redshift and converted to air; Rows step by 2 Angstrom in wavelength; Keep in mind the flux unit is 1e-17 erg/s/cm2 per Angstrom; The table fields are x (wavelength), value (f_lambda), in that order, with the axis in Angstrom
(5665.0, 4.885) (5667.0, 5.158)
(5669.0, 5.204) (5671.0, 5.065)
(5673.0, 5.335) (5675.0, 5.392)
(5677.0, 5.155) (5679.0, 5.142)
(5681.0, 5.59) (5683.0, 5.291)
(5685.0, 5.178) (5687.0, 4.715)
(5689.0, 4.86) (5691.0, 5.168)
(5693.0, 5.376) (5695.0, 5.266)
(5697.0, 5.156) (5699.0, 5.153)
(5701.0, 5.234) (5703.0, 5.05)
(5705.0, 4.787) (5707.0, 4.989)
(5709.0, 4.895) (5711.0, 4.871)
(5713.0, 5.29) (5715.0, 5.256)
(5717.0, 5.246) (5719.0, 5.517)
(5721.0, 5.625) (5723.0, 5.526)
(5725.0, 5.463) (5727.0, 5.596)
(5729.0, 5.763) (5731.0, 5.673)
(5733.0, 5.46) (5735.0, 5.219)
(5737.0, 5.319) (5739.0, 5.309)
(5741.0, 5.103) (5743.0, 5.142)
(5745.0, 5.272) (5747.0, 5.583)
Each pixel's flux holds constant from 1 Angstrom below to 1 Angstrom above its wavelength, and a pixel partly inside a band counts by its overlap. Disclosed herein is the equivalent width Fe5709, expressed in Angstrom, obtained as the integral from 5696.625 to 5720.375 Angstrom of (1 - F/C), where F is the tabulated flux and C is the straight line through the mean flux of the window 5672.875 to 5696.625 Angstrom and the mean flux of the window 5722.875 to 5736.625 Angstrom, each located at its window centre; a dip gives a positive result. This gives 1.1 Angstrom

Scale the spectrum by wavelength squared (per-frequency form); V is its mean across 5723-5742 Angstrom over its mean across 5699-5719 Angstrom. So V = 1.08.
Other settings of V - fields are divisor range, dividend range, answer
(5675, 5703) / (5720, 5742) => 1.07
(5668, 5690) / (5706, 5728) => 1.04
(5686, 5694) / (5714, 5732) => 1.11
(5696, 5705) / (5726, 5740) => 1.08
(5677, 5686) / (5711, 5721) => 1.02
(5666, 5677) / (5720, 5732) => 1.09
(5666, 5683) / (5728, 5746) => 1.04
